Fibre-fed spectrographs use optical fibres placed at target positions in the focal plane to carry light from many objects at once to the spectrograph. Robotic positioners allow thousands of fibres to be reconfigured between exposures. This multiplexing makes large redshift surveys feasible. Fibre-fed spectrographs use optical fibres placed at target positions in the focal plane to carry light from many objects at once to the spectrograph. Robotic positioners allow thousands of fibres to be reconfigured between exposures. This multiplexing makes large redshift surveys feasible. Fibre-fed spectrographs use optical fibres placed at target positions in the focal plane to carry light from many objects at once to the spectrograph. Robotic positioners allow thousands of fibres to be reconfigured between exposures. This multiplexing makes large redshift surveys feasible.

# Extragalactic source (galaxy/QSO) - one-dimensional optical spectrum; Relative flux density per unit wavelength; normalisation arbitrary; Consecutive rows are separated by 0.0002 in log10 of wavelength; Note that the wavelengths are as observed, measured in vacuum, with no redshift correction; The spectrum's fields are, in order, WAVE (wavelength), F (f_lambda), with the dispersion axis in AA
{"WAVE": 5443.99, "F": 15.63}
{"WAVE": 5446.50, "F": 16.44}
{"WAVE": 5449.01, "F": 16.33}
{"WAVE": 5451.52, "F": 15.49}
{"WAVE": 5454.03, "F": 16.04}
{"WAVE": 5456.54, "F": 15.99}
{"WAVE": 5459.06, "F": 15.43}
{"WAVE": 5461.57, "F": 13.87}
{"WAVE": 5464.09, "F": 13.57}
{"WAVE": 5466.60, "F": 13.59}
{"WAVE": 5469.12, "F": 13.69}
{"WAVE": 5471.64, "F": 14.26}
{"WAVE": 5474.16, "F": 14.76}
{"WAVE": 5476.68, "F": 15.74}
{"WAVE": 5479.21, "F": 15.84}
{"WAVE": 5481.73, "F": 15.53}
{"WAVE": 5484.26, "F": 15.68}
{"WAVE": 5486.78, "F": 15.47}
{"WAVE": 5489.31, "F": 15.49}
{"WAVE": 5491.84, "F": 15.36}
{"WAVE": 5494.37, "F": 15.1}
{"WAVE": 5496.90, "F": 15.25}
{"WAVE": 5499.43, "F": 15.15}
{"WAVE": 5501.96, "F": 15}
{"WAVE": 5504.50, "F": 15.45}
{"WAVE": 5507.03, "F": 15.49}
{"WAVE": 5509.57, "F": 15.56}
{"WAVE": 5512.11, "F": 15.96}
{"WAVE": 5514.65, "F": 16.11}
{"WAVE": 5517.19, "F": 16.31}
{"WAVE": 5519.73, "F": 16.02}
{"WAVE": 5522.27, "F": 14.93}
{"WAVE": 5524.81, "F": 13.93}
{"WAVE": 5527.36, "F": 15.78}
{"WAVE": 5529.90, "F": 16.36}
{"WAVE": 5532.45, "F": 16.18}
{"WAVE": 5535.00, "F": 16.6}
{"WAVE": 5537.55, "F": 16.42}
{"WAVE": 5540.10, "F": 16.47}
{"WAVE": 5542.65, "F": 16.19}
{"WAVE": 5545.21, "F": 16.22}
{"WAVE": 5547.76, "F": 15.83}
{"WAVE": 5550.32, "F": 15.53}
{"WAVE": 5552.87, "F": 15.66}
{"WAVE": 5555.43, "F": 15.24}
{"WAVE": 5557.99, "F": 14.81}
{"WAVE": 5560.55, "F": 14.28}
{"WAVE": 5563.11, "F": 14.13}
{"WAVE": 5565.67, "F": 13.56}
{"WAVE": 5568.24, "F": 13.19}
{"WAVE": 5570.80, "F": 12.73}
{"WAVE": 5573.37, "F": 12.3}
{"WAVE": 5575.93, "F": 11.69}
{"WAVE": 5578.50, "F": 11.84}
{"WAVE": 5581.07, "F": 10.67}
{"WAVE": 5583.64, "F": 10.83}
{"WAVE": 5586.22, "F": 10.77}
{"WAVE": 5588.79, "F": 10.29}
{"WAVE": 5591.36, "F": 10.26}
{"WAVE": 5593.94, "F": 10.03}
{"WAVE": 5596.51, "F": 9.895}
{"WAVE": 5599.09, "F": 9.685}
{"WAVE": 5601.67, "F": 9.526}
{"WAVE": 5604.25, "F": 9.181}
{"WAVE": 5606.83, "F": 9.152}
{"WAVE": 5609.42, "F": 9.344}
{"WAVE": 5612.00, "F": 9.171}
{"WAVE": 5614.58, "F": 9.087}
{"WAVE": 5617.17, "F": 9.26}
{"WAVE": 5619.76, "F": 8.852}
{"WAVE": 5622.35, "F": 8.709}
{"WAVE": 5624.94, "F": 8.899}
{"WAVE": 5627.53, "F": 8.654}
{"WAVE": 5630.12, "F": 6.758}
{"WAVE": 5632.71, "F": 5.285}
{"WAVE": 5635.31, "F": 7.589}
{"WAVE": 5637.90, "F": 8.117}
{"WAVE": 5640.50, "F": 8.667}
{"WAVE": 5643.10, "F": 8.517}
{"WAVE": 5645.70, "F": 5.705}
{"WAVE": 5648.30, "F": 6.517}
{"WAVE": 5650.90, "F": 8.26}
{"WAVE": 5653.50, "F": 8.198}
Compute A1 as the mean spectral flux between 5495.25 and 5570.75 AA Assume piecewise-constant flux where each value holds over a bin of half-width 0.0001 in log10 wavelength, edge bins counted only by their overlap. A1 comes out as 15.4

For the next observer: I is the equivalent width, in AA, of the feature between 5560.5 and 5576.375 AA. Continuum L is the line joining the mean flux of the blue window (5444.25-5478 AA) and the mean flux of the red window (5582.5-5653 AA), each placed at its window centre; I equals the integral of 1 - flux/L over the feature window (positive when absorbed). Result -3.5 AA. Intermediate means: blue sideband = 15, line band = 13.1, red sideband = 8.76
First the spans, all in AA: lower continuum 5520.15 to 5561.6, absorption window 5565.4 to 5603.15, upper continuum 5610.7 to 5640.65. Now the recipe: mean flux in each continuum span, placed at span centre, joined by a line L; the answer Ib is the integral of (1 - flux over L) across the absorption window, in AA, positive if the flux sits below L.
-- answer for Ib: 2.6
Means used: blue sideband 15.7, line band 11.1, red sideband 8.24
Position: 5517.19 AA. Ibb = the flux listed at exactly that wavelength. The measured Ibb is 16.31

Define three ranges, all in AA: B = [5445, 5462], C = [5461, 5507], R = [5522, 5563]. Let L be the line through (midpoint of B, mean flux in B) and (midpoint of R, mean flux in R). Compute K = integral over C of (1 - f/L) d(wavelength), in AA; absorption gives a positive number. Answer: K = 2.2 AA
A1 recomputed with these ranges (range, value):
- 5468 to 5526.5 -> 15.3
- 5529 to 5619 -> 12.6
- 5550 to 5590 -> 12.9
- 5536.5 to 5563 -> 15.6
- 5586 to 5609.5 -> 9.79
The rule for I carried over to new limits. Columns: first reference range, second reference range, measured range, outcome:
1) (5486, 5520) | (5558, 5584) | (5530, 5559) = -4.5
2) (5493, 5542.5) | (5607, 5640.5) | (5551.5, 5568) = -2.2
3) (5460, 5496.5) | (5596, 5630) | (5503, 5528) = -4.3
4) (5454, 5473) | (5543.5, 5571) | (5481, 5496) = -0.9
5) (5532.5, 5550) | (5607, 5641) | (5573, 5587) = 1.4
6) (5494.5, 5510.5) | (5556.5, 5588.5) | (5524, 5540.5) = -2.2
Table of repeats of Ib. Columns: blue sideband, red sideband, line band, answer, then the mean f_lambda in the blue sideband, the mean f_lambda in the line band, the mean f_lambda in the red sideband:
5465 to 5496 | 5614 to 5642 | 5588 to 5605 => -0.4 AA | 15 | 9.85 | 8.15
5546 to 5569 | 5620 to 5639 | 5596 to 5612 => 1.3 AA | 14.8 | 9.42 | 7.78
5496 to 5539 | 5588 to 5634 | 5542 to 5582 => -4.6 AA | 15.7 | 14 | 8.99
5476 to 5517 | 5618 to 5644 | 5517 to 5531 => -1.5 AA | 15.5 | 15.5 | 8.02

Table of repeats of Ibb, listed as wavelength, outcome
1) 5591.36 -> 10.26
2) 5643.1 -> 8.517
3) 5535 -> 16.6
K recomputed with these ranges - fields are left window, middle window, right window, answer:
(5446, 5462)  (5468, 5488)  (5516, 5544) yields 0.82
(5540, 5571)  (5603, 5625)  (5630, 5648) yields 0.97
